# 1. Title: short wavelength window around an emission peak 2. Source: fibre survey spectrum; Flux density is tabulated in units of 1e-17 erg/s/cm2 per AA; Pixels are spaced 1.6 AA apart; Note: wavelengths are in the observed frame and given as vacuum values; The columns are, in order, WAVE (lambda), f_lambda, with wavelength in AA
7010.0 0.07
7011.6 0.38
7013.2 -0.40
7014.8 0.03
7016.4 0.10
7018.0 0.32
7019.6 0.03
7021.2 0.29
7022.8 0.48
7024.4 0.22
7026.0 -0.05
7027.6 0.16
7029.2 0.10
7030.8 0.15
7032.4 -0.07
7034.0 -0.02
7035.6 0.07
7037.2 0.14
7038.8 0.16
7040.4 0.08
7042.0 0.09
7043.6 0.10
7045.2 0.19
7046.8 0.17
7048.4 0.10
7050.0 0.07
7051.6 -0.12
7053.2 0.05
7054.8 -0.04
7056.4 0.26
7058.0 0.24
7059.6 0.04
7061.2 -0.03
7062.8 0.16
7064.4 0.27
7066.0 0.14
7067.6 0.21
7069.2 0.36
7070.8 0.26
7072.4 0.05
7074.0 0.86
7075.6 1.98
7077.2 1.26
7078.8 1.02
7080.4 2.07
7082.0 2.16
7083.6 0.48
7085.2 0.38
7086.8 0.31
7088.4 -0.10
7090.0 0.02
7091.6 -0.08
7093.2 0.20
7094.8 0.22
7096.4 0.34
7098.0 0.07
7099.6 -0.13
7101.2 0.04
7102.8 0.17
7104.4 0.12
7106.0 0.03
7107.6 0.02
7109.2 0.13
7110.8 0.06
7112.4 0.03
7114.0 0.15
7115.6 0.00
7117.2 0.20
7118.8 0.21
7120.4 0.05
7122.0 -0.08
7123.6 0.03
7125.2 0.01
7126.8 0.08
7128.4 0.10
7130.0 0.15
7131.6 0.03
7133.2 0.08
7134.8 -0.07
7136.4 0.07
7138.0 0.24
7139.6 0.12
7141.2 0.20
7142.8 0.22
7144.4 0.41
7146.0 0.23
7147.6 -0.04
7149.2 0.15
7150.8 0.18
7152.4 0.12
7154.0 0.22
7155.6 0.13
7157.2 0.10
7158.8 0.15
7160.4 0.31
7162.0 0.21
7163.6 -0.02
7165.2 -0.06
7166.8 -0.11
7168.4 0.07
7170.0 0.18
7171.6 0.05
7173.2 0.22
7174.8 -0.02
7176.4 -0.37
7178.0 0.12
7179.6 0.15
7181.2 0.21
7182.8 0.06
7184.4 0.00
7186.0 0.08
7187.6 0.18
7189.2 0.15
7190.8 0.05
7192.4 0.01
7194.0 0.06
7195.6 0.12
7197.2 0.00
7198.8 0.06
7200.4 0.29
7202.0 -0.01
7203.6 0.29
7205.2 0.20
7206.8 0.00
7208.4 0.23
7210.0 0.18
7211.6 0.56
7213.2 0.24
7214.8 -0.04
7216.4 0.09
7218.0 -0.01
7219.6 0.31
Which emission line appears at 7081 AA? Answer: [O II]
